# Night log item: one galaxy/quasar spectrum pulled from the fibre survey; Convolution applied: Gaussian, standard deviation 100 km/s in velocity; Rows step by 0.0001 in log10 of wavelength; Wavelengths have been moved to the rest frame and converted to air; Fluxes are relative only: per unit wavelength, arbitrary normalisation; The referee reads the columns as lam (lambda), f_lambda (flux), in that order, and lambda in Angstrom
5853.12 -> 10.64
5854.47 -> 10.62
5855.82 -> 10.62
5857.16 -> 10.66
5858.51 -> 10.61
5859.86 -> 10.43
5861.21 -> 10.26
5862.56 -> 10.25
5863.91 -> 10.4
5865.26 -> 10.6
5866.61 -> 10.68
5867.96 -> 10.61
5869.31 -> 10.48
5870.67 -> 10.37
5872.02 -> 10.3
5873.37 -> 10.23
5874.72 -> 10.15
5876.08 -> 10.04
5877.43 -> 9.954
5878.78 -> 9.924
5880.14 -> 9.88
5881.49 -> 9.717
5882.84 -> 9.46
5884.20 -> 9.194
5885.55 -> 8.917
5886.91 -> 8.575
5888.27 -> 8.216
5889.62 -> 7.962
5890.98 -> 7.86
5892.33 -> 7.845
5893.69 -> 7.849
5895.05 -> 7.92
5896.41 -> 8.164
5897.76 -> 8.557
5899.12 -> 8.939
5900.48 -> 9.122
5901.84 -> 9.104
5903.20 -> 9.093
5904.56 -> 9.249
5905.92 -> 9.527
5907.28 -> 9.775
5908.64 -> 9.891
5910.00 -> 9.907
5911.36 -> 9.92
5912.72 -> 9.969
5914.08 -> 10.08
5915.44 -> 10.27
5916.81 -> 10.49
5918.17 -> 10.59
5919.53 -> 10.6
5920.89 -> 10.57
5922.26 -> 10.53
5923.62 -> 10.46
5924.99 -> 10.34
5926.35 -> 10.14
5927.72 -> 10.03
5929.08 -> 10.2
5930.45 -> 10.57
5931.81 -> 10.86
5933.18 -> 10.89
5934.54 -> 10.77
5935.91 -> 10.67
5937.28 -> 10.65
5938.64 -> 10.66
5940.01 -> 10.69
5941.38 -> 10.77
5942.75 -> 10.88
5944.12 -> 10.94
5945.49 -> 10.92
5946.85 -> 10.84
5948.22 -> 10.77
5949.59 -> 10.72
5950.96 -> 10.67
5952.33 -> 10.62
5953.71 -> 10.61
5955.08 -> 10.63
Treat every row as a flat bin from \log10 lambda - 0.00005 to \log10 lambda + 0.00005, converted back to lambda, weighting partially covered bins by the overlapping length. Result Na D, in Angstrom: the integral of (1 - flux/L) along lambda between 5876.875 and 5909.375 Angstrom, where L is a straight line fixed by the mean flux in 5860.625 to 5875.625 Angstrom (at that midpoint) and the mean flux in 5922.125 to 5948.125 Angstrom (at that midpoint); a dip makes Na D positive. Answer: 4.8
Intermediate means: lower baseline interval 10.4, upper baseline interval 10.6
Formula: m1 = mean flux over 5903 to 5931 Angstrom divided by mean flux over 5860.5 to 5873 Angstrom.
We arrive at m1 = 1.0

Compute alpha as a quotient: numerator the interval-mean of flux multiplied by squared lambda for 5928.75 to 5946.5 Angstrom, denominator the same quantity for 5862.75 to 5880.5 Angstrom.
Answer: 1.1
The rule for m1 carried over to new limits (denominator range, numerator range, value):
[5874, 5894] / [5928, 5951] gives 1.18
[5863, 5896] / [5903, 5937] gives 1.08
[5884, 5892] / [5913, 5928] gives 1.24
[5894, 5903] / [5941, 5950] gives 1.26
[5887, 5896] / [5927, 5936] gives 1.32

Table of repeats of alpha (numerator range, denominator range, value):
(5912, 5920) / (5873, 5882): 1.05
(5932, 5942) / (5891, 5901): 1.31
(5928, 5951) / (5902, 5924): 1.08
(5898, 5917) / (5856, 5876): 0.94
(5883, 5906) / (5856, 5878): 0.83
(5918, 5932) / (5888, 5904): 1.25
